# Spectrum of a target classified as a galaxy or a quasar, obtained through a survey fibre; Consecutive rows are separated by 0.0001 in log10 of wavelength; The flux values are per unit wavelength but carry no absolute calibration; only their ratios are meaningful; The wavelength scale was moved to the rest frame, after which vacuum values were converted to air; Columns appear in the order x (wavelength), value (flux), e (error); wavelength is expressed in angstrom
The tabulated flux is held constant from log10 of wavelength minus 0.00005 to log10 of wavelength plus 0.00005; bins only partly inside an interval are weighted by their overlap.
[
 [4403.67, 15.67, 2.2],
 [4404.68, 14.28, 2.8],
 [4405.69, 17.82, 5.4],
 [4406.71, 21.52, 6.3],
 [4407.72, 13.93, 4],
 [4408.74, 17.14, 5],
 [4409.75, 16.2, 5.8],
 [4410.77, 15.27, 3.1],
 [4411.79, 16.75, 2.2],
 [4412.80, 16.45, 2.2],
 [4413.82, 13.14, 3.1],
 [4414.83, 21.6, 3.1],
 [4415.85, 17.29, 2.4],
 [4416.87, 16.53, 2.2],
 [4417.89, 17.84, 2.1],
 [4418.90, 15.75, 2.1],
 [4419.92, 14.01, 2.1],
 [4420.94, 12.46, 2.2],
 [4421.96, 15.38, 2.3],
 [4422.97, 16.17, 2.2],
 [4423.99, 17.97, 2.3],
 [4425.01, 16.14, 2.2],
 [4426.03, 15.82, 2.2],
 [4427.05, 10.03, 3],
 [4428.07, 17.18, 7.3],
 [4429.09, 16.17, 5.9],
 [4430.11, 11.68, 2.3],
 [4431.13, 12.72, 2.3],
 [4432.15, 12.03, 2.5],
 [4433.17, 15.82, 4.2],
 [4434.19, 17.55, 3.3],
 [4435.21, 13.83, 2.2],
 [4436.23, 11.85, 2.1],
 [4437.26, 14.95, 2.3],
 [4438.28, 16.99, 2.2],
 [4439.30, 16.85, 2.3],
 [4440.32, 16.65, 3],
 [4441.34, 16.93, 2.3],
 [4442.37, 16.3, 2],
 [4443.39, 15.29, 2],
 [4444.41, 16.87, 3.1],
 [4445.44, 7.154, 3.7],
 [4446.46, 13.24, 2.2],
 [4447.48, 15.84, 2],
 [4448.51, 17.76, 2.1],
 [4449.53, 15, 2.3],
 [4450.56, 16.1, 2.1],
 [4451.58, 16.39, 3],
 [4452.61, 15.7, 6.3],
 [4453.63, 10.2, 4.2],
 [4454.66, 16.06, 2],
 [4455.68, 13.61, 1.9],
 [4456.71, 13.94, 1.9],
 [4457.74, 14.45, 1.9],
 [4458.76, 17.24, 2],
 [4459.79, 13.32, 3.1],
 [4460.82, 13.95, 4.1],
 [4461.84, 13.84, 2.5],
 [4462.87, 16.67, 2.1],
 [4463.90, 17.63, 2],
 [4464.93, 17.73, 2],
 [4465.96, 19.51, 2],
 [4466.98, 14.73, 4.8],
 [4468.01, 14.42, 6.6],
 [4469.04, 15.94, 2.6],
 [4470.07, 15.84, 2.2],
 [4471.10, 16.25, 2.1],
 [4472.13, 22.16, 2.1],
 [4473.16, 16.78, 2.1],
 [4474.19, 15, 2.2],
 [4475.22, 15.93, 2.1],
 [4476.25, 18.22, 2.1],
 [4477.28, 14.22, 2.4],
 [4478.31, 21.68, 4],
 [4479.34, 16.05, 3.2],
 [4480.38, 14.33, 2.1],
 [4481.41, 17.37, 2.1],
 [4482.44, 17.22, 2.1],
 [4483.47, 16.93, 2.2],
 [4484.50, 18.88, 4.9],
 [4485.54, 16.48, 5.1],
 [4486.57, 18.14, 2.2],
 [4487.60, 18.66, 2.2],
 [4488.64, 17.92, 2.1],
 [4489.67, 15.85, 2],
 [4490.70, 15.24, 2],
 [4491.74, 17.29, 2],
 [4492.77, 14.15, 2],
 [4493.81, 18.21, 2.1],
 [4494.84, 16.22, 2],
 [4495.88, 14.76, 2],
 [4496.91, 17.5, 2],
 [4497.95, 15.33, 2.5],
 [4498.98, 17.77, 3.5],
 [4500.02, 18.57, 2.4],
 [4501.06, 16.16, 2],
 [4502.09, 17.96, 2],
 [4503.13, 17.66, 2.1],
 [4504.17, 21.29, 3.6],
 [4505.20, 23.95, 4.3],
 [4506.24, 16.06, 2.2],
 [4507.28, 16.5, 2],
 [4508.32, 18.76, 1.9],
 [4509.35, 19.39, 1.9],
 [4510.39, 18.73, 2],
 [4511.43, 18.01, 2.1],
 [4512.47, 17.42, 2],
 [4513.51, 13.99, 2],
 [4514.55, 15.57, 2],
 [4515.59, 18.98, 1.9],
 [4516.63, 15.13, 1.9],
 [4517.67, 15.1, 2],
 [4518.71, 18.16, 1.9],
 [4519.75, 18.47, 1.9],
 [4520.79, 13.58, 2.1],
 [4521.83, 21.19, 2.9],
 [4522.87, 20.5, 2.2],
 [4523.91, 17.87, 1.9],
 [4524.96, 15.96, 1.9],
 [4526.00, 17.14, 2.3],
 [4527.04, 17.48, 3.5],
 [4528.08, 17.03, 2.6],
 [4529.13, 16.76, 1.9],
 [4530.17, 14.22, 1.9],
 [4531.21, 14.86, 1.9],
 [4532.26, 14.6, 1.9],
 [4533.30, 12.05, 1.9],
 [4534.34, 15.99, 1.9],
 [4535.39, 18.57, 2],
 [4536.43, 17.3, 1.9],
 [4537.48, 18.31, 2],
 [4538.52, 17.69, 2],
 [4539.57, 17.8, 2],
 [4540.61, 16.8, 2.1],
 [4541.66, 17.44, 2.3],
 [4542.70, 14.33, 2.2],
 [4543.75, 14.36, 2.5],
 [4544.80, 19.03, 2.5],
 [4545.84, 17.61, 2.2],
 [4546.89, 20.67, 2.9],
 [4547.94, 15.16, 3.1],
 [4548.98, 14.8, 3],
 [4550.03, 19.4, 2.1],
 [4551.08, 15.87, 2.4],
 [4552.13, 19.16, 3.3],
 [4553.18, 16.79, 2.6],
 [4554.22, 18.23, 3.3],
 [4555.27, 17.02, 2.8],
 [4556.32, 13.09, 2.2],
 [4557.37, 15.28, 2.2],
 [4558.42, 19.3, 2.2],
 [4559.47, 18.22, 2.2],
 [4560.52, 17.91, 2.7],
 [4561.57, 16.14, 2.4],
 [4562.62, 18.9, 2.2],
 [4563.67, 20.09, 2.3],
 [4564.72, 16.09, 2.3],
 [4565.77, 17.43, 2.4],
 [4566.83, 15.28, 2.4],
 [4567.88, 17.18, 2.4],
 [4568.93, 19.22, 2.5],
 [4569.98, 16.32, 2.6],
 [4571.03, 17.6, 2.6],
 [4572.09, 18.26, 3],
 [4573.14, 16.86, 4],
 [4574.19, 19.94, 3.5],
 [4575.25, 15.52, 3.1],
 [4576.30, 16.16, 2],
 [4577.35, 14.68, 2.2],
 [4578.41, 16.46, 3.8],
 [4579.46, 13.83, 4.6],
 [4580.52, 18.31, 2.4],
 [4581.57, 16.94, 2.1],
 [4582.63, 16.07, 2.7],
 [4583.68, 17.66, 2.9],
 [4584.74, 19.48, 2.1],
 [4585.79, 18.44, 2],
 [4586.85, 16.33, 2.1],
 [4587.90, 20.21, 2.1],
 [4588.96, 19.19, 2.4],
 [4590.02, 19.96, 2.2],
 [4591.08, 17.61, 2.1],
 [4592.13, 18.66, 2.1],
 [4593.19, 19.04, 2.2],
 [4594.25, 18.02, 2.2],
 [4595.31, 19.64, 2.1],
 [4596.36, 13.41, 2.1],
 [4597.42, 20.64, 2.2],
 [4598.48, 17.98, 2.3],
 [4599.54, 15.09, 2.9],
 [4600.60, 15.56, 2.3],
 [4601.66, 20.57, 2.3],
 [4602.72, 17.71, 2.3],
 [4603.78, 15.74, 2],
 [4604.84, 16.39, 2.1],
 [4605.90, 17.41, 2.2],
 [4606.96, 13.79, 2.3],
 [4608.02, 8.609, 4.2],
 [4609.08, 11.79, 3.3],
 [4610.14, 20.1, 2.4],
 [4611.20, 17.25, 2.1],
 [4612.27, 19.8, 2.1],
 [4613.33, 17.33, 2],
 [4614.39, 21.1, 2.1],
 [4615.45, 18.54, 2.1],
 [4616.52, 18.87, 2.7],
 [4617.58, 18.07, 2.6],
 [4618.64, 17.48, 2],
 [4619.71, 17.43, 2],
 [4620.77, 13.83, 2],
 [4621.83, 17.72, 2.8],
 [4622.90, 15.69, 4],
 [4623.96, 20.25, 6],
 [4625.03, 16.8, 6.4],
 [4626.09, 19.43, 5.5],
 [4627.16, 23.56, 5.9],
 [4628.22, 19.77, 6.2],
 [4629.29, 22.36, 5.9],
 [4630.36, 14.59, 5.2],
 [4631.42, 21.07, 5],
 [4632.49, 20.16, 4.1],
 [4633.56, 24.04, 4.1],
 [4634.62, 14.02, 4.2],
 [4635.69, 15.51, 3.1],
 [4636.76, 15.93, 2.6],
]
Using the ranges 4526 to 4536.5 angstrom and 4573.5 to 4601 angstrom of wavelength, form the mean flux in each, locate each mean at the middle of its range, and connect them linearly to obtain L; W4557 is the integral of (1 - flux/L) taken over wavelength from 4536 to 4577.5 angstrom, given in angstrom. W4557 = -1.5 angstrom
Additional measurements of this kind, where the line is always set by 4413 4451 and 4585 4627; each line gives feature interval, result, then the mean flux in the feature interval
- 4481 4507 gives -2.2 angstrom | 17.4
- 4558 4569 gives -0.5 angstrom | 17.7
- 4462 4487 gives -1.8 angstrom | 17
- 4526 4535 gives 0.6 angstrom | 15.5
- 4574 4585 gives 0.3 angstrom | 16.7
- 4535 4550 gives -0.4 angstrom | 17.2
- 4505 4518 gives -0.9 angstrom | 17.4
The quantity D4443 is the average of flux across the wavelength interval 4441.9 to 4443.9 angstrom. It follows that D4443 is 15.8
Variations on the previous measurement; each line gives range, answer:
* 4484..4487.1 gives 17.8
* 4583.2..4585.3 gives 18.6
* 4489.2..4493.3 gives 15.6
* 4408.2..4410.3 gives 16.6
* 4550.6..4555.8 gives 17.4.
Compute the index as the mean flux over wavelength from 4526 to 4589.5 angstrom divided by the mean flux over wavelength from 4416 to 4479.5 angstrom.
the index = 1.10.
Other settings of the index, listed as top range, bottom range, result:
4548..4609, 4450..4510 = 1.03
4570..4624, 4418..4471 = 1.14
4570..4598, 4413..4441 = 1.15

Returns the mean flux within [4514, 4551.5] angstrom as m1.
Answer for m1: 16.8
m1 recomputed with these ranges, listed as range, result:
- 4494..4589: 17.2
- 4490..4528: 17.4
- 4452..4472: 15.5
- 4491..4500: 16.5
